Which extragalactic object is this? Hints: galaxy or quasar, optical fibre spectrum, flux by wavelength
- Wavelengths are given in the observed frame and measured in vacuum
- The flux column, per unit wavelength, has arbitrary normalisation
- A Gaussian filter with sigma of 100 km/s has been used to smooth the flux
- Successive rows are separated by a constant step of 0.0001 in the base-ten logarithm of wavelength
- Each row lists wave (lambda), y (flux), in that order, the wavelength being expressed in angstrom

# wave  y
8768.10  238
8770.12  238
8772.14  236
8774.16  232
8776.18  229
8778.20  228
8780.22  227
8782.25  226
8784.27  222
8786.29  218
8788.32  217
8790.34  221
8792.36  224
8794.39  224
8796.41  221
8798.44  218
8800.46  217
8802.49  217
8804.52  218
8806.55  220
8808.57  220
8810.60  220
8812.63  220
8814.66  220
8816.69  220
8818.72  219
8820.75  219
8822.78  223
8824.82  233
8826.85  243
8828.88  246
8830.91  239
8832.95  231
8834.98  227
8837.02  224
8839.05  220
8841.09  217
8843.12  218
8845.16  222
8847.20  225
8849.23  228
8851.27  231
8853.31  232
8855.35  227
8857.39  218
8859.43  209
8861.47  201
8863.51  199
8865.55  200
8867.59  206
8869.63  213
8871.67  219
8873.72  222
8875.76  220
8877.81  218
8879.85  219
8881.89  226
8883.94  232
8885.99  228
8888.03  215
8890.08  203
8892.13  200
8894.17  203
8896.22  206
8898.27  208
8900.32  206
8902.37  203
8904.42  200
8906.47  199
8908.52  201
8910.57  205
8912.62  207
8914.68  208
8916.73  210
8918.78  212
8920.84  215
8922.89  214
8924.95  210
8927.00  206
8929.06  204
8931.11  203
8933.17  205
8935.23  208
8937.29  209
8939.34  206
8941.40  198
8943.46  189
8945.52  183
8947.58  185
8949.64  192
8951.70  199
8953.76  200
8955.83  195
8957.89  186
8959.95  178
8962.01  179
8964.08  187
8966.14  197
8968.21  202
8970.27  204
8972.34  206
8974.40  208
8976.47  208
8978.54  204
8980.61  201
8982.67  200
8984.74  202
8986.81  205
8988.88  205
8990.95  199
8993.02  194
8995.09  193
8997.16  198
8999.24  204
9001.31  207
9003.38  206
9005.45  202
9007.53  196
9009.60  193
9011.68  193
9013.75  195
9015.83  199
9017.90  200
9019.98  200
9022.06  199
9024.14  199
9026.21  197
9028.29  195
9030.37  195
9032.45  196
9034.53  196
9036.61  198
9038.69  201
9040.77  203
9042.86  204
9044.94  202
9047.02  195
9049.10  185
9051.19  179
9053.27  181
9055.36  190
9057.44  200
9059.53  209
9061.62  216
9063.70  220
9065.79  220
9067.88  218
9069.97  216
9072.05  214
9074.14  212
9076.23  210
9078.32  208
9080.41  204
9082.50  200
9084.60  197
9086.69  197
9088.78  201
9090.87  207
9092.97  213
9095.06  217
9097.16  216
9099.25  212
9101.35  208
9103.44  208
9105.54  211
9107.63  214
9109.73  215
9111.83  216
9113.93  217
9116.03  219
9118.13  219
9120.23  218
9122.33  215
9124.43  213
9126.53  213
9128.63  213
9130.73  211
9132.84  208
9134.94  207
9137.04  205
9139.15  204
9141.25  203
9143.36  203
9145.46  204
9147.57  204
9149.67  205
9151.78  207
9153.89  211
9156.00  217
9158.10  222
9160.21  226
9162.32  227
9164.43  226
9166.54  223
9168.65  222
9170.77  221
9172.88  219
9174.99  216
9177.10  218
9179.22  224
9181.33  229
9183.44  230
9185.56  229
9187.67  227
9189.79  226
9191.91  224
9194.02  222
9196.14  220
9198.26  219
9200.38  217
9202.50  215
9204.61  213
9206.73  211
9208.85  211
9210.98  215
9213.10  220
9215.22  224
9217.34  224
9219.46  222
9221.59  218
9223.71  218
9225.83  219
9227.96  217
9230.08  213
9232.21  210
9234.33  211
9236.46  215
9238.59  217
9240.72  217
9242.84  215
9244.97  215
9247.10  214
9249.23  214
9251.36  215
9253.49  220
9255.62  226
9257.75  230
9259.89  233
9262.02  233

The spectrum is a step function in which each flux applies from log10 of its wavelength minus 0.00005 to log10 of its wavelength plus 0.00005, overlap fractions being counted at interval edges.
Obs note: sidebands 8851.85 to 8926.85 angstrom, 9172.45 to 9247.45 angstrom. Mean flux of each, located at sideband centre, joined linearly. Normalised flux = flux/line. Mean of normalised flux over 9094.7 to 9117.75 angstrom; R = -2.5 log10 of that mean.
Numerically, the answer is 0.01 mag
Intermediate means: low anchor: 212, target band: 214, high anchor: 219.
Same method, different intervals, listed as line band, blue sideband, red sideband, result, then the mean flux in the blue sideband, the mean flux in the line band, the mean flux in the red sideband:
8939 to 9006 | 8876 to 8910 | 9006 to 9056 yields 0.023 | 211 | 198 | 196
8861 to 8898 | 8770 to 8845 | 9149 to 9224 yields 0.053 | 224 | 213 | 220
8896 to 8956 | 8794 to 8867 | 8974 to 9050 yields 0.037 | 222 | 203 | 199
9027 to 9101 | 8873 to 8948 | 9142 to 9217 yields 0.054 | 208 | 204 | 218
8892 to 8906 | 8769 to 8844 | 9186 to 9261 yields 0.099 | 225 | 204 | 219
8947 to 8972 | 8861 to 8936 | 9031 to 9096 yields 0.081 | 210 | 192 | 203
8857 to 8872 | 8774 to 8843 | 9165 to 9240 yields 0.081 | 224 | 207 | 219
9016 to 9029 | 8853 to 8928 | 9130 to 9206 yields 0.081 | 211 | 199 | 217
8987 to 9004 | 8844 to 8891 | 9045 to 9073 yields 0.039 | 218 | 201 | 203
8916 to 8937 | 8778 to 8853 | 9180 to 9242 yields 0.070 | 224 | 209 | 219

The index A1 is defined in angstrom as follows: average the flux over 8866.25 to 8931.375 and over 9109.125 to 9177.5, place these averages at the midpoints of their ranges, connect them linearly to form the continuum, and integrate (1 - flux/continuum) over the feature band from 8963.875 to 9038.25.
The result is 4.4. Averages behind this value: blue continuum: 211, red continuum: 214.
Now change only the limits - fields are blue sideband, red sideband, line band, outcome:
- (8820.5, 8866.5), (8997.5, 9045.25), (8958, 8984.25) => 1.1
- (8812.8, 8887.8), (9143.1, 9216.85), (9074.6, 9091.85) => 1.3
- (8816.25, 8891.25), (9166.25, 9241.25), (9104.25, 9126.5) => 0.4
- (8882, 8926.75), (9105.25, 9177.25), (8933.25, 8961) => 2.0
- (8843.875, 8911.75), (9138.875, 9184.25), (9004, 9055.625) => 4.6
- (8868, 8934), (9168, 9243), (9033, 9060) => 2.4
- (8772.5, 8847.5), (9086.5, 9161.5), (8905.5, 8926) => 1.1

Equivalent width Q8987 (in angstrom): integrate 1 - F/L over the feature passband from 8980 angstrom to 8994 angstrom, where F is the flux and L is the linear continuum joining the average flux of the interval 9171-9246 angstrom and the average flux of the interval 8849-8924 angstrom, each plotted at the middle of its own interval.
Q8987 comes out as 0.88 angstrom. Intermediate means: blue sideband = 212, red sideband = 219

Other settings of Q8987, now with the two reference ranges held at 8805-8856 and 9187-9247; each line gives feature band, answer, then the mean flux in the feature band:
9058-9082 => 0.9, 213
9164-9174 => -0.2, 222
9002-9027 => 2.6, 198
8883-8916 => 2.4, 208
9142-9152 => 0.7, 204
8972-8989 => 1.4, 204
